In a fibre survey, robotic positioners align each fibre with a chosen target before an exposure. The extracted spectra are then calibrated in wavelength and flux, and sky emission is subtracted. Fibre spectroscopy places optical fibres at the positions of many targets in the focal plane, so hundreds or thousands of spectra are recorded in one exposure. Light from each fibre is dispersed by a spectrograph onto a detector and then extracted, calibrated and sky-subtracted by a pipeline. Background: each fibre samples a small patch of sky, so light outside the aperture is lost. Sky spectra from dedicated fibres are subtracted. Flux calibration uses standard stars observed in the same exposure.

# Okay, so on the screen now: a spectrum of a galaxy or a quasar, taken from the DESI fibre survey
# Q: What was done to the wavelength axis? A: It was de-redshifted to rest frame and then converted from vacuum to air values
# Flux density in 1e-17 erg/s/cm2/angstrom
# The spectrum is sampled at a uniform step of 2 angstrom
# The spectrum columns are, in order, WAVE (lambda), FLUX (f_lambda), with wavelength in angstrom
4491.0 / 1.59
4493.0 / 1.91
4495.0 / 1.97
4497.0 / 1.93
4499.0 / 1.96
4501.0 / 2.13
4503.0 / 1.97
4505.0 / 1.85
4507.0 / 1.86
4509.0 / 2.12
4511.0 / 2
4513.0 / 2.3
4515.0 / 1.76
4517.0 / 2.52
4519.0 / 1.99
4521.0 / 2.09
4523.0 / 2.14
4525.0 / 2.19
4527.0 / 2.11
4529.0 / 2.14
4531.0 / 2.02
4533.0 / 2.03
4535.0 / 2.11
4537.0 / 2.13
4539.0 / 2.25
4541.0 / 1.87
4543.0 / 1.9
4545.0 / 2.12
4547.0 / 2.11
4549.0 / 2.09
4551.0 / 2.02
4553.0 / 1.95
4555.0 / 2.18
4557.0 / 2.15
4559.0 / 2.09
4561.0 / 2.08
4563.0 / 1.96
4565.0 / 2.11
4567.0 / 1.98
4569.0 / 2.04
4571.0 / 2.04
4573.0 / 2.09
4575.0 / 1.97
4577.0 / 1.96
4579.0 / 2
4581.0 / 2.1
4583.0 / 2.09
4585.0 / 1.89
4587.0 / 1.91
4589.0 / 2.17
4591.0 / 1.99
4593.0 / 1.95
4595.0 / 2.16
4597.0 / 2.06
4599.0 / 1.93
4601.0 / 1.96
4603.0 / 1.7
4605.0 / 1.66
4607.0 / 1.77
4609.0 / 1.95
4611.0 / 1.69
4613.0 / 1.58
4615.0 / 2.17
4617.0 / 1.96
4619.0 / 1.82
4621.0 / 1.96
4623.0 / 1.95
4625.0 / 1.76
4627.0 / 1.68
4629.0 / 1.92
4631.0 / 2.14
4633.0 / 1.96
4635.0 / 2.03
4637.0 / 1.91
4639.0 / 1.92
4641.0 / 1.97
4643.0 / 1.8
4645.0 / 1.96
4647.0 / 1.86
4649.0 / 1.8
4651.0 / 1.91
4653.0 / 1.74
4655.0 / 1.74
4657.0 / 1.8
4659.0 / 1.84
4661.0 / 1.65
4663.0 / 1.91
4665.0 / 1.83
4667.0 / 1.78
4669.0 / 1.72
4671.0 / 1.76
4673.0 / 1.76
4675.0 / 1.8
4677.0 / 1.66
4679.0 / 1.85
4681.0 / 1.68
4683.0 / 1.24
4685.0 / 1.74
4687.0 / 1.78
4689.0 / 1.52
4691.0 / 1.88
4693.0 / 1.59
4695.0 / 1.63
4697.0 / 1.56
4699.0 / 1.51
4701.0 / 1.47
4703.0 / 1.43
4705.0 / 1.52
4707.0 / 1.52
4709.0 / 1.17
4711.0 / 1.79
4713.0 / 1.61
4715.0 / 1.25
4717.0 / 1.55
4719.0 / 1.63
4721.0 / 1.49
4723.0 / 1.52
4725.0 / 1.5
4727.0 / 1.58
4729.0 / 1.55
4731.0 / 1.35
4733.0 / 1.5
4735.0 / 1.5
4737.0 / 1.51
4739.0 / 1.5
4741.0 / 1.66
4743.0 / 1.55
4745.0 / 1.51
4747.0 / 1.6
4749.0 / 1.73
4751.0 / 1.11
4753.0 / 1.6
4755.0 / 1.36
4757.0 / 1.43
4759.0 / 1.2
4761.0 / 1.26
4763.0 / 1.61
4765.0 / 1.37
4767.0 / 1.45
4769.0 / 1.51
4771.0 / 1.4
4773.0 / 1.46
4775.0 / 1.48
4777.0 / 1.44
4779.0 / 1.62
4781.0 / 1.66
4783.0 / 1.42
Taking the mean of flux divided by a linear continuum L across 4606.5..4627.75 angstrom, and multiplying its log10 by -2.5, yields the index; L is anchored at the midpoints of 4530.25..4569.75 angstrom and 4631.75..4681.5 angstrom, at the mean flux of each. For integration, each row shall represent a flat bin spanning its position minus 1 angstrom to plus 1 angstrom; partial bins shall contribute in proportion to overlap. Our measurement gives 0.038 mag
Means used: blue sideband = 2.06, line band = 1.85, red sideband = 1.83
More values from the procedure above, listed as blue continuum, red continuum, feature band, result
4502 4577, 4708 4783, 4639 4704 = -0.021 mag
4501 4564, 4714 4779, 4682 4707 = 0.034 mag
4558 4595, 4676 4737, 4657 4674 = -0.050 mag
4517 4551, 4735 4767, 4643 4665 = -0.045 mag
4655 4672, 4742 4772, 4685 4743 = 0.040 mag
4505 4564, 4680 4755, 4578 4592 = -0.053 mag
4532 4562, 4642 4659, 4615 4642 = -0.030 mag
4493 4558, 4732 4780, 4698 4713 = 0.074 mag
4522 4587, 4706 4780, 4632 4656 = -0.058 mag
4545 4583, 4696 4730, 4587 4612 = 0.006 mag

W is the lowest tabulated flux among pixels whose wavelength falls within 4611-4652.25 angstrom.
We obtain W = 1.58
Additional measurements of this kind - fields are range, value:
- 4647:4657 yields 1.74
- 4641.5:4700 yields 1.24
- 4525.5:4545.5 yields 1.87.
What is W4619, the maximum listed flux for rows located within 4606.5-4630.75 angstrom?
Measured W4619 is 2.17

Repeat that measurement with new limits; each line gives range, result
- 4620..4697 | 2.14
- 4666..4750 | 1.88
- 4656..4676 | 1.91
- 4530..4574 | 2.25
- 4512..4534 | 2.52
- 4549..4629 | 2.18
